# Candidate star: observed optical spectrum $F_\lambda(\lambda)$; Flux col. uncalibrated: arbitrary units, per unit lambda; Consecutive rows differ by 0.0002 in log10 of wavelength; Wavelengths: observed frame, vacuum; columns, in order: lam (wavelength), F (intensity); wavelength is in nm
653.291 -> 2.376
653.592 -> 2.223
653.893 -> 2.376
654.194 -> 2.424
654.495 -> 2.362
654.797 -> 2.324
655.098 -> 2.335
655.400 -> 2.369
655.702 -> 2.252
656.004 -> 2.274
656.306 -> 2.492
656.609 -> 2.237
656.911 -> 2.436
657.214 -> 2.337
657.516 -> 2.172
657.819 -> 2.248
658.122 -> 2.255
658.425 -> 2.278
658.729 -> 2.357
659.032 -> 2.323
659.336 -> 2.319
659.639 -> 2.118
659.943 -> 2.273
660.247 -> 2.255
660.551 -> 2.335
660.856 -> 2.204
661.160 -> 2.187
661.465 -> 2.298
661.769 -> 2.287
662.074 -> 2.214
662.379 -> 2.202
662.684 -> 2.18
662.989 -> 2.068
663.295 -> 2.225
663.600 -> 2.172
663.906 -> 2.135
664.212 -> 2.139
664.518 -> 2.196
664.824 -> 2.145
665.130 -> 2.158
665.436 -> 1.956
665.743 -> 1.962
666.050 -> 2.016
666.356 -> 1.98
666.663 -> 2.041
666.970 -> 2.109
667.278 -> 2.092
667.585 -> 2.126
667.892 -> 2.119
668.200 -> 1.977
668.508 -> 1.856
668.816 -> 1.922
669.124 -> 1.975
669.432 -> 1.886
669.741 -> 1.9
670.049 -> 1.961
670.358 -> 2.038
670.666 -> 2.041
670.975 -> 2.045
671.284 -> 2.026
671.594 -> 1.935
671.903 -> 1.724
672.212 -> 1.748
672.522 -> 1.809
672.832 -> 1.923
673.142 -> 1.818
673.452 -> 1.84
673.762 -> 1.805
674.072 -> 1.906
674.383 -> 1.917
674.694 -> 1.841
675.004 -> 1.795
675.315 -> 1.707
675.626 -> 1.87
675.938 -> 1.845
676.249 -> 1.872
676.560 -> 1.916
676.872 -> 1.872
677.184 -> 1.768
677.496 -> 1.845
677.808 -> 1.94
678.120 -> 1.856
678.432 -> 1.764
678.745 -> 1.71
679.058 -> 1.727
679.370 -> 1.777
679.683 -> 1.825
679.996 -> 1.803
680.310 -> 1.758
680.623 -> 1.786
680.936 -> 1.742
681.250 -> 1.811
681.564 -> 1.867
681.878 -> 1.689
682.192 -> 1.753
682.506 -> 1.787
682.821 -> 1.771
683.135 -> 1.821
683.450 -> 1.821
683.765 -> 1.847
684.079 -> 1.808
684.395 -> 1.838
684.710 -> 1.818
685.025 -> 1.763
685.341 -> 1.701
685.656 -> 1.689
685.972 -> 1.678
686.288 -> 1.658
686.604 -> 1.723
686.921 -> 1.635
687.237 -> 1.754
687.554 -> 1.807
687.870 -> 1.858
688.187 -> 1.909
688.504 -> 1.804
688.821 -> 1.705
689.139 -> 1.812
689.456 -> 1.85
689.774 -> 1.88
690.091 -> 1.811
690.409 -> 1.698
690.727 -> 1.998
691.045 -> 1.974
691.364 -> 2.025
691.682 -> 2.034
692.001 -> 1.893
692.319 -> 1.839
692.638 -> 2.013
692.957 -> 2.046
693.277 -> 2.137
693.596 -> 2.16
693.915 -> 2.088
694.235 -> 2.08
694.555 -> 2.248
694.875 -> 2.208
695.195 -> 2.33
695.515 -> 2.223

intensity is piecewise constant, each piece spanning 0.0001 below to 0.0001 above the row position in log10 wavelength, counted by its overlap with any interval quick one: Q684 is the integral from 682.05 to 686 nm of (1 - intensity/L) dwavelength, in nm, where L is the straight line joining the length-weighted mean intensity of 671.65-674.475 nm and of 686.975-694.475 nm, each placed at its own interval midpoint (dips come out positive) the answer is 0.23 nm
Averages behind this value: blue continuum 1.83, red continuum 1.92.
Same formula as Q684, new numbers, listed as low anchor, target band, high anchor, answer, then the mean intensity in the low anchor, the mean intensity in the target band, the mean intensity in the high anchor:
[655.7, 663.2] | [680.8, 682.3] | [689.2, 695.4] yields 0.231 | 2.26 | 1.77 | 2.02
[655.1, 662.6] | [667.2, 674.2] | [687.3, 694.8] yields 0.730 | 2.28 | 1.93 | 1.94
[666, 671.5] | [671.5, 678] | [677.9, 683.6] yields 0.176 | 2.01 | 1.84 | 1.78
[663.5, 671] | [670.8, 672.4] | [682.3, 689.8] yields 0.066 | 2.04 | 1.9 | 1.78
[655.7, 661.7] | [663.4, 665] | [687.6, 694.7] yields 0.048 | 2.28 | 2.16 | 1.95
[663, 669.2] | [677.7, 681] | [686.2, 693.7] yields 0.289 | 2.07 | 1.79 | 1.88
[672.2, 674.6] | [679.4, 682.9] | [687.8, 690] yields 0.112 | 1.85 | 1.78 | 1.83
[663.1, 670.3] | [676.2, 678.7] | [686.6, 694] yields 0.165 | 2.05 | 1.85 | 1.9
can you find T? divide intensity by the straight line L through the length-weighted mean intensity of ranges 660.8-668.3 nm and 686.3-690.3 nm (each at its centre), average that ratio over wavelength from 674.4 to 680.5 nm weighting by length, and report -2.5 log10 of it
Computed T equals 0.07 mag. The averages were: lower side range 2.13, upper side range 1.79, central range 1.82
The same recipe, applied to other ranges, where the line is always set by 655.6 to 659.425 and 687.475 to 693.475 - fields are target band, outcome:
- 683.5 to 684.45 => 0.09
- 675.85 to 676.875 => 0.11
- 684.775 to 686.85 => 0.15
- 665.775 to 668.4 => 0.07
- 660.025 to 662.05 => 0.00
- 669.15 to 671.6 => 0.09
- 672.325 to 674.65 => 0.14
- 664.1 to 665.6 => 0.05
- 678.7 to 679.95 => 0.15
